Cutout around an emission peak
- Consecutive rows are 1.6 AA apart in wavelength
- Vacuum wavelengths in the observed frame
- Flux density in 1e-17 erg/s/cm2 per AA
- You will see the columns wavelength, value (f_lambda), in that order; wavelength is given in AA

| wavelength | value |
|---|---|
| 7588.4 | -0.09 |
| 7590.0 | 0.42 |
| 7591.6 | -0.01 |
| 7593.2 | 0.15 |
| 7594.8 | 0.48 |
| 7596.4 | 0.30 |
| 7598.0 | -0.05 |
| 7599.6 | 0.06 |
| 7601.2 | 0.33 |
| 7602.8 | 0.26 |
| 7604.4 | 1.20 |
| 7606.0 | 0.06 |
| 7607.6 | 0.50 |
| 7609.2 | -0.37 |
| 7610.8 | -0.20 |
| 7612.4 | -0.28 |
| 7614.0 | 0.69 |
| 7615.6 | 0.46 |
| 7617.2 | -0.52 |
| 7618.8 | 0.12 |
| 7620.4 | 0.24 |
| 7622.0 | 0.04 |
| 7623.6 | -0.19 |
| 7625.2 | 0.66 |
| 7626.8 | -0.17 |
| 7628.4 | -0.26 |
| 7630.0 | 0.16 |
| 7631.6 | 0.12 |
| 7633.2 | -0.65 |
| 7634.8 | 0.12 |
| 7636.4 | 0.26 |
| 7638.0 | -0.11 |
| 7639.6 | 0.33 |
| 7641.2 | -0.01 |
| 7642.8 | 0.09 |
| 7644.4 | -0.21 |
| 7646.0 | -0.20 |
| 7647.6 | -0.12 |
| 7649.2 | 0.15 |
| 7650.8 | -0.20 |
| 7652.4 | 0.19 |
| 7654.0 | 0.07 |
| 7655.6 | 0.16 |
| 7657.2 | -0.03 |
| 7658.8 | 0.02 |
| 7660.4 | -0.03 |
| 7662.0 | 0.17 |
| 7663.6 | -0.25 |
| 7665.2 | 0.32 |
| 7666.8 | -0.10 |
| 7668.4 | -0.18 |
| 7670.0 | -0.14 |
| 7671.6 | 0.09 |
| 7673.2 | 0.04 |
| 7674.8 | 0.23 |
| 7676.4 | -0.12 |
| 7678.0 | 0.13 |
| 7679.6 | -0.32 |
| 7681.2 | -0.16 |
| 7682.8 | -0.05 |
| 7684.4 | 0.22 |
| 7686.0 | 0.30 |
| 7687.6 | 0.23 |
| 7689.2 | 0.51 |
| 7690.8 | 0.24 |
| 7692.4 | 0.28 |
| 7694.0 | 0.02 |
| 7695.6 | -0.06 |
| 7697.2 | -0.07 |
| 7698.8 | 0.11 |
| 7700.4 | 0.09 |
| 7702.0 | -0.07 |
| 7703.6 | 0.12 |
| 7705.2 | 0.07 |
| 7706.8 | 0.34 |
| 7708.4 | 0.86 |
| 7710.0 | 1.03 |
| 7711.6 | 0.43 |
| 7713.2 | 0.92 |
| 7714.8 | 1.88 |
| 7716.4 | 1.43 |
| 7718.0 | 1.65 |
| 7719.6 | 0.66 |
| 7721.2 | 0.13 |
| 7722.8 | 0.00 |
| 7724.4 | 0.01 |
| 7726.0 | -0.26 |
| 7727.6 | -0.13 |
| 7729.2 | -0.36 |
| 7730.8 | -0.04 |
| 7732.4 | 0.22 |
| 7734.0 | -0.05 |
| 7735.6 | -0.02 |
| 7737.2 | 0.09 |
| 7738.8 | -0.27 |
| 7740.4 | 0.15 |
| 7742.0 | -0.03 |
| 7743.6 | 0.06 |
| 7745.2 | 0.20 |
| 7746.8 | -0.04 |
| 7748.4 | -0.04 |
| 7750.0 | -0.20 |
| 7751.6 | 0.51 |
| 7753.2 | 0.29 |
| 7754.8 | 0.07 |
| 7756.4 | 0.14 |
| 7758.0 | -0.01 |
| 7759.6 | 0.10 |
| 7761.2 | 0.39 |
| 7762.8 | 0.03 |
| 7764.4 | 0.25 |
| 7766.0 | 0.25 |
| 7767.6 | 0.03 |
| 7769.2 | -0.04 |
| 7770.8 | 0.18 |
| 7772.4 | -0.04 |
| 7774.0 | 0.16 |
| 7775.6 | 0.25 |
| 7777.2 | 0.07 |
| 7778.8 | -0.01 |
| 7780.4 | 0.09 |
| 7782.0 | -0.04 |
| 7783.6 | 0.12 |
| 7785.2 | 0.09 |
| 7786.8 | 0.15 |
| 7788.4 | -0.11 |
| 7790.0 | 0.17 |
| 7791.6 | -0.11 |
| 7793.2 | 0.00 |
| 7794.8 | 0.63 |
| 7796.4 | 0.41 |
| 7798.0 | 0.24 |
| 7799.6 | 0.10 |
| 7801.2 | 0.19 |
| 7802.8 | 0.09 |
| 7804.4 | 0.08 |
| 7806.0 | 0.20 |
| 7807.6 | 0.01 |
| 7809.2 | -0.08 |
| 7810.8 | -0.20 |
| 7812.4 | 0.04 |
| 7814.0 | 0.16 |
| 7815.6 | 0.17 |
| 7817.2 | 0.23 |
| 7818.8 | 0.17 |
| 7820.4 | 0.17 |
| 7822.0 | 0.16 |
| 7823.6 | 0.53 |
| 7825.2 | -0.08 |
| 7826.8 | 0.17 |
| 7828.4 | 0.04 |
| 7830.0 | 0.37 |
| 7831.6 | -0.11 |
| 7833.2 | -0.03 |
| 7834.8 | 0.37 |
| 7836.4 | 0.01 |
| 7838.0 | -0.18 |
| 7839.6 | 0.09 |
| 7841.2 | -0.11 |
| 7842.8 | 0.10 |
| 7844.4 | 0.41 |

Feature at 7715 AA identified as [O II]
